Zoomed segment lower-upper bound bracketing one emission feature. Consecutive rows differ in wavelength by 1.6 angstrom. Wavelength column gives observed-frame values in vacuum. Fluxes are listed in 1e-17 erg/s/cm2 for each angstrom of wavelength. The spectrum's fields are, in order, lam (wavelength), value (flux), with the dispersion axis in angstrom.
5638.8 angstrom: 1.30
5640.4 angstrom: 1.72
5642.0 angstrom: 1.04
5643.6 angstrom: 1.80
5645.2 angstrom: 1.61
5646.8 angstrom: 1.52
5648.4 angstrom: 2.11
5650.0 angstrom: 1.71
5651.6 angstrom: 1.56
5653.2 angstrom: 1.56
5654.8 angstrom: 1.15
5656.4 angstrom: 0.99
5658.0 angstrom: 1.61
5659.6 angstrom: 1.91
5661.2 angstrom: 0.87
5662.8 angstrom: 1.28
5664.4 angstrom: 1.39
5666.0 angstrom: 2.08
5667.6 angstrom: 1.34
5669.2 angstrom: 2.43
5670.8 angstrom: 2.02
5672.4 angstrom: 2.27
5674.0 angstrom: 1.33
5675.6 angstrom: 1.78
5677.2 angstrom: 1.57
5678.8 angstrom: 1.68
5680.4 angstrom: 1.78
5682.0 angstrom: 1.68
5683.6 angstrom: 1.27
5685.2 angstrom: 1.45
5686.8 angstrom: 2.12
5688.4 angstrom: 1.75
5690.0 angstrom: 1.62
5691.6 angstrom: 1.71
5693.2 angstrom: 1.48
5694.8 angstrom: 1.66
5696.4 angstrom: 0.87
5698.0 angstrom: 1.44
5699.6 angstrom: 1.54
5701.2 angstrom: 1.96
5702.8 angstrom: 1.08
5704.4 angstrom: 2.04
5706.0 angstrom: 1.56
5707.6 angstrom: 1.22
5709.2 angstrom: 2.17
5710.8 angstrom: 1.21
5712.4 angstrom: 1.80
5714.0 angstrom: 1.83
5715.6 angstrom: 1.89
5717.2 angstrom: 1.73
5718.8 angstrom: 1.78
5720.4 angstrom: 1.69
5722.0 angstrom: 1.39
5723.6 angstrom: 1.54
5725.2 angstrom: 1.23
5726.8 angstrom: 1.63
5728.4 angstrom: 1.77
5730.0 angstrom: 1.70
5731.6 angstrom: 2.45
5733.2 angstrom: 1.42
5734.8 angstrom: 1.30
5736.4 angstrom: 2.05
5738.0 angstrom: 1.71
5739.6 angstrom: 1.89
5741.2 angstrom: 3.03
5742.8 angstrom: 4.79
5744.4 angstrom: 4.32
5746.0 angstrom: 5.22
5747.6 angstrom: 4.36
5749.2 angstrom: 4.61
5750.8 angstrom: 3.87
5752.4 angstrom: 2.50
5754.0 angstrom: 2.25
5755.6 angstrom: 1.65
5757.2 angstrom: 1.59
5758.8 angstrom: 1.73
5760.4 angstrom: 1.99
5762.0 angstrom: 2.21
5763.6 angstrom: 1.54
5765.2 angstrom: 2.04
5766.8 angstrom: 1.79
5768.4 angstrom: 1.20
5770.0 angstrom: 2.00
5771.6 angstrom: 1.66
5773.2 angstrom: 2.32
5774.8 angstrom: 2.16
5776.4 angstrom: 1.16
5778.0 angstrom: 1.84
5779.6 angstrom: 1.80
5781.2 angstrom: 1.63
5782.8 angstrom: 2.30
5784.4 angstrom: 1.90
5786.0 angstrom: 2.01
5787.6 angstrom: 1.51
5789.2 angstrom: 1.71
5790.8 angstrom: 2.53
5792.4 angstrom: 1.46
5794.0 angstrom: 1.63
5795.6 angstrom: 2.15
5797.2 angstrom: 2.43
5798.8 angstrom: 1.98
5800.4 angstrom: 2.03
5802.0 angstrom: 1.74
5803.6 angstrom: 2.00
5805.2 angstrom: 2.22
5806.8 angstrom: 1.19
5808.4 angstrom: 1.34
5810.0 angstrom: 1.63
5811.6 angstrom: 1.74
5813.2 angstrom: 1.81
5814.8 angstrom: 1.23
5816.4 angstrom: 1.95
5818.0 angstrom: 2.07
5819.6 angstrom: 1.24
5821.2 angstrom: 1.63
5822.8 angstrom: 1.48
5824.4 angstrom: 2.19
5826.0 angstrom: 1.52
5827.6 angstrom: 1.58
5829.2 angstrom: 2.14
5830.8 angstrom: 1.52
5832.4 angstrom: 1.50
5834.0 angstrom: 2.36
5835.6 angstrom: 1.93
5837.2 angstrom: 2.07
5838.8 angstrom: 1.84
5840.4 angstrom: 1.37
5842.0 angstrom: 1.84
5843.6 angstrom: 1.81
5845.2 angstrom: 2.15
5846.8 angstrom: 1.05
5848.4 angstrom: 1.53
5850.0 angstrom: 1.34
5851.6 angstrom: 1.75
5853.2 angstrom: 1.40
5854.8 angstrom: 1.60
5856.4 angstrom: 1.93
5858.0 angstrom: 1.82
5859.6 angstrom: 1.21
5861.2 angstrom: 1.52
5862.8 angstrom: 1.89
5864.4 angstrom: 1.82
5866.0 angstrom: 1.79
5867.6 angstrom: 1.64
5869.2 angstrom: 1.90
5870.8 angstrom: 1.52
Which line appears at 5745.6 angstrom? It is [O II]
